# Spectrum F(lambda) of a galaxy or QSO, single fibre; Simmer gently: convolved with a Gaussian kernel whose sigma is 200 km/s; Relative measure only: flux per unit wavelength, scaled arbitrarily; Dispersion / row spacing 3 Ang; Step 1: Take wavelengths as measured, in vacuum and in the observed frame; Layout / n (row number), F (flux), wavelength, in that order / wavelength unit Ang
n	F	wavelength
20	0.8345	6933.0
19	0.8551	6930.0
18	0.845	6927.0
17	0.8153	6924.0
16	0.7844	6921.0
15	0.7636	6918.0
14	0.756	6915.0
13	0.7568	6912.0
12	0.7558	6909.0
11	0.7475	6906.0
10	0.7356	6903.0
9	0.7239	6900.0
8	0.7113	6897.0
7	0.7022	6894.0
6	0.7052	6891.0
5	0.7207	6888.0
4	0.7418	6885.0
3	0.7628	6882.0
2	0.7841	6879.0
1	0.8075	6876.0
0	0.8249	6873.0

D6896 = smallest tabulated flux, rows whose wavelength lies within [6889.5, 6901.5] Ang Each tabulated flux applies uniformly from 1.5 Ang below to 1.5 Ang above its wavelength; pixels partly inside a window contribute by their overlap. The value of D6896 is 0.7022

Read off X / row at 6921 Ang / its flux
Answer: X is 0.7844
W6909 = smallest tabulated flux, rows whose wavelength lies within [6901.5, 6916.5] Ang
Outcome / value 0.7356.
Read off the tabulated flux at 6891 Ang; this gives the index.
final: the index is 0.7052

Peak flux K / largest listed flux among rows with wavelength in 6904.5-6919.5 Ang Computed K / 0.7636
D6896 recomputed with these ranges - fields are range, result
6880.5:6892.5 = 0.7052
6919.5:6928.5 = 0.7844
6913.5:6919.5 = 0.756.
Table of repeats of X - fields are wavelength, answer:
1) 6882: 0.7628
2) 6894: 0.7022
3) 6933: 0.8345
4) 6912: 0.7568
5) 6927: 0.845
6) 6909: 0.7558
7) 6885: 0.7418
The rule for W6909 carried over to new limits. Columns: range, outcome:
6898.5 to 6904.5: 0.7239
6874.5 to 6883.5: 0.7628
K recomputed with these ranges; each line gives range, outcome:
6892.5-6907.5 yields 0.7475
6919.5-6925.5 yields 0.8153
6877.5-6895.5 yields 0.7841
